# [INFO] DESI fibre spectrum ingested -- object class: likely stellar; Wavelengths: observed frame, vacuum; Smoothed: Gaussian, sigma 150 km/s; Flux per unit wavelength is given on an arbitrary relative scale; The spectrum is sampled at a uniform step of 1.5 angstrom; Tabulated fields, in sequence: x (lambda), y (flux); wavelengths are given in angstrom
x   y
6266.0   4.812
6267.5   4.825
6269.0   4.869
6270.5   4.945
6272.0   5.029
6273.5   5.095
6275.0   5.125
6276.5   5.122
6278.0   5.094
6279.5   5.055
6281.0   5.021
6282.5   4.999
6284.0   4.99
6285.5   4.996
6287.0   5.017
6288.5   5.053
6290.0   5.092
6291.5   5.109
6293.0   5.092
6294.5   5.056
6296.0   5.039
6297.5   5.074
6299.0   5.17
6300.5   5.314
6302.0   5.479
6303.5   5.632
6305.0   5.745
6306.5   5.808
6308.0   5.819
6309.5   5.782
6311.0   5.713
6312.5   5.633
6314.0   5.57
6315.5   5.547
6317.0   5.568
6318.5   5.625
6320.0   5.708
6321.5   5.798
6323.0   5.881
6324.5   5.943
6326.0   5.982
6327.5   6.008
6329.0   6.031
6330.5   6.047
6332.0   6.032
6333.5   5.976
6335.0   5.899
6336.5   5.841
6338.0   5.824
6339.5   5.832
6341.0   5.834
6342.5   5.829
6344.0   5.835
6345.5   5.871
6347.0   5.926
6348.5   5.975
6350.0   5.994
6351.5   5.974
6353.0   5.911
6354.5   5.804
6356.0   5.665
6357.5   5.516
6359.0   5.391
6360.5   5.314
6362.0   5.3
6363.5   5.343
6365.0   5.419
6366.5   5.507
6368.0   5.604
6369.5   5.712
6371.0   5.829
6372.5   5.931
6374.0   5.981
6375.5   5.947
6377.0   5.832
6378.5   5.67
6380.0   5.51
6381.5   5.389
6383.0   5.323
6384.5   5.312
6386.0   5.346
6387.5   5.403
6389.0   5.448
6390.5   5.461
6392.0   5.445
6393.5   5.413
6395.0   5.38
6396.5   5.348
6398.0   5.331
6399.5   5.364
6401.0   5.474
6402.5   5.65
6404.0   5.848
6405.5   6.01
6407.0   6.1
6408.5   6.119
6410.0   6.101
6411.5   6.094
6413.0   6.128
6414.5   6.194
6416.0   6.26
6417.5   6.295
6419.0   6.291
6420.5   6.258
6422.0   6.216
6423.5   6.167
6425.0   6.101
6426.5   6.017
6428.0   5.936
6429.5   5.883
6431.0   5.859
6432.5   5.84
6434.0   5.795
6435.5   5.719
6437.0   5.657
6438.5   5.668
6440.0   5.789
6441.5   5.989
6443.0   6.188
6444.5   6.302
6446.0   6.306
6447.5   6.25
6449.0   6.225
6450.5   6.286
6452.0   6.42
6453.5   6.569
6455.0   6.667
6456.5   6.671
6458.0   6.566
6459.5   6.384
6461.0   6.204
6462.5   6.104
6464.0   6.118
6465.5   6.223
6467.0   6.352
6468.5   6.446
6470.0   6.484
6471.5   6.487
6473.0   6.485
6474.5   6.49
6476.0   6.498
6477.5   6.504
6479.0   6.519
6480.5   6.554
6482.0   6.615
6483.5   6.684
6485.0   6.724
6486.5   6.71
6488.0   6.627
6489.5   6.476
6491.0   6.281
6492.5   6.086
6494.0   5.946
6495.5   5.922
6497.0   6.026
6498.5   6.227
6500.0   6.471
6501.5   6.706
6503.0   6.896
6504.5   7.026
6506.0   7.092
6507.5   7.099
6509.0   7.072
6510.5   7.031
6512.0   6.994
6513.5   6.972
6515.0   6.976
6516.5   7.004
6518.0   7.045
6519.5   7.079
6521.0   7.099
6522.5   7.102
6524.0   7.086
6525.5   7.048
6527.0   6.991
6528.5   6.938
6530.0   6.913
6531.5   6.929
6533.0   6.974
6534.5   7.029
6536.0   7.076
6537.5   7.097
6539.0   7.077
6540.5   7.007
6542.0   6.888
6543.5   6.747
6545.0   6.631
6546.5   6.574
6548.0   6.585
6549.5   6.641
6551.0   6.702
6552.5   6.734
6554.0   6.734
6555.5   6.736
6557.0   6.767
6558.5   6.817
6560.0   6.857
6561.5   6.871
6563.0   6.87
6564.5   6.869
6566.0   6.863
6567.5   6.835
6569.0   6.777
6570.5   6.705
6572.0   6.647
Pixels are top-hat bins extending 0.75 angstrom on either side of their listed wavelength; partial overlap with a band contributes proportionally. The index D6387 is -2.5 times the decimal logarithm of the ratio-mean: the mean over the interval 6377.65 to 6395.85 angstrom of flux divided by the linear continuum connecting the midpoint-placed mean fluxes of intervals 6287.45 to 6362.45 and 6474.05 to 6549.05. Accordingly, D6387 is 0.11 mag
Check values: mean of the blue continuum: 5.66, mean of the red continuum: 6.76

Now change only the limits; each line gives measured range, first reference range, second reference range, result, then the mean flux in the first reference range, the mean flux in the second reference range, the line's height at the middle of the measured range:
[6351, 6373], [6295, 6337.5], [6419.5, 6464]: 0.048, 5.7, 6.14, 5.86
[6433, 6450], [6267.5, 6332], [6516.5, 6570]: 0.048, 5.4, 6.89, 6.26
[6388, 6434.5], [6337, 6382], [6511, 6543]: 0.047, 5.72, 7.01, 6.12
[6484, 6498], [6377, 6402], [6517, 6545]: 0.040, 5.43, 7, 6.55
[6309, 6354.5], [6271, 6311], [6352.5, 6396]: -0.088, 5.23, 5.55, 5.39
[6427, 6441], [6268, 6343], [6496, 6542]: 0.098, 5.47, 6.93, 6.35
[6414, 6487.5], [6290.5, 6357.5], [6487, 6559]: 0.023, 5.7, 6.79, 6.4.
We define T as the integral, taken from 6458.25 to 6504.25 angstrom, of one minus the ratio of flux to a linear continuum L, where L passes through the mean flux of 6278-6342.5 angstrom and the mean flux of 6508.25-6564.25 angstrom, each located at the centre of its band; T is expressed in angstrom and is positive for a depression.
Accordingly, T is 1.1 angstrom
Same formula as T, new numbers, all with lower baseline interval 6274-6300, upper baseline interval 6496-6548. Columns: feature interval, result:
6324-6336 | -1.3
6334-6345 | -0.7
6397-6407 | 0.5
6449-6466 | 0.0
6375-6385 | 0.4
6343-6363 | -0.5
